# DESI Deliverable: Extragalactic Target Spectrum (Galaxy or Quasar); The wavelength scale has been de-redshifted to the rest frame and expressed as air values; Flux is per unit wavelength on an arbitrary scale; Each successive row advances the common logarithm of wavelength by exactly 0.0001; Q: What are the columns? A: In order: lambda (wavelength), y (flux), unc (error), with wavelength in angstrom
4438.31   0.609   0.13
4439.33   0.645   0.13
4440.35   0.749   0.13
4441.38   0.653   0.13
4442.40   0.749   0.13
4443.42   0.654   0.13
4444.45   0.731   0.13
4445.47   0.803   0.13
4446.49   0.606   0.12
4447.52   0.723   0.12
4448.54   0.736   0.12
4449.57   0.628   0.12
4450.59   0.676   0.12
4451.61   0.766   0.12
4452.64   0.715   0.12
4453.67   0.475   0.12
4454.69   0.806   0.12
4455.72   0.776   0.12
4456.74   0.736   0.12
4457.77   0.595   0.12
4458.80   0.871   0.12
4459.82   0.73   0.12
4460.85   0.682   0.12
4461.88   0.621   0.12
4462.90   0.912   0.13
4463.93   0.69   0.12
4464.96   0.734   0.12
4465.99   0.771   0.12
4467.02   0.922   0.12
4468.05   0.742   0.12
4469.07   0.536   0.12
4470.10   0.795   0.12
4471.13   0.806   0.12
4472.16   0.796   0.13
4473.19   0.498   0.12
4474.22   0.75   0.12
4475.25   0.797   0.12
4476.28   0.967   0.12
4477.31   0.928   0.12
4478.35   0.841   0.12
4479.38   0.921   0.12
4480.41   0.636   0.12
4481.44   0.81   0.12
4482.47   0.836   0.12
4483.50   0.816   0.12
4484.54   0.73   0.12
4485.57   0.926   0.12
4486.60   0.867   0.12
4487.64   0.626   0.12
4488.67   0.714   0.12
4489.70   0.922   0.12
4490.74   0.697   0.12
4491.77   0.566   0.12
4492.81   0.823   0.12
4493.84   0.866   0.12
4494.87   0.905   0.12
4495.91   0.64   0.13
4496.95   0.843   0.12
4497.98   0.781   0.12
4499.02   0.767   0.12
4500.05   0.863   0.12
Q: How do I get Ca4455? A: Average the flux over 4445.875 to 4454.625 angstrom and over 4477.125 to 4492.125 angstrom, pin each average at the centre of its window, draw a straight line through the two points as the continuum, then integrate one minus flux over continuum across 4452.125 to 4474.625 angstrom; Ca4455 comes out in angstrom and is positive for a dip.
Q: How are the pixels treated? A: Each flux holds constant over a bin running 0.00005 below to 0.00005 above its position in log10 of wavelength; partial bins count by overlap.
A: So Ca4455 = -0.24 angstrom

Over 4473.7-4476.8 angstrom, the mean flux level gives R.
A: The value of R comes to 0.838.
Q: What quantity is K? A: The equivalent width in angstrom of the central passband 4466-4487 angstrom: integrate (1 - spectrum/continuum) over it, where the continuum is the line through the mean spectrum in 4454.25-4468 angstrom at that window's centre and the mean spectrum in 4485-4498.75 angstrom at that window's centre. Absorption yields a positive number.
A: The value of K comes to -0.7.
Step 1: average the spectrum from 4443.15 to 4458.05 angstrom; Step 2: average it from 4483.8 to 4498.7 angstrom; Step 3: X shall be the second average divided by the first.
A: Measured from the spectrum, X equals 1.12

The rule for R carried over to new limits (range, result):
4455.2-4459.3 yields 0.743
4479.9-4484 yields 0.776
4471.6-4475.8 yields 0.714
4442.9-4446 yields 0.729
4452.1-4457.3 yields 0.7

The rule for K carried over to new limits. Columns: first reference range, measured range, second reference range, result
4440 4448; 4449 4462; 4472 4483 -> 0.7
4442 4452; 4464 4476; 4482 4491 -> 0.2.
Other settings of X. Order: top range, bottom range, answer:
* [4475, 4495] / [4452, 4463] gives 1.13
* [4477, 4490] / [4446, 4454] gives 1.21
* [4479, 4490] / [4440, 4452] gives 1.13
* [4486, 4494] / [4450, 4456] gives 1.08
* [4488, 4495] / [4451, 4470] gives 1.07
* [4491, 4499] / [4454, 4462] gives 1.06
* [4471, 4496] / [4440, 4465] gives 1.11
